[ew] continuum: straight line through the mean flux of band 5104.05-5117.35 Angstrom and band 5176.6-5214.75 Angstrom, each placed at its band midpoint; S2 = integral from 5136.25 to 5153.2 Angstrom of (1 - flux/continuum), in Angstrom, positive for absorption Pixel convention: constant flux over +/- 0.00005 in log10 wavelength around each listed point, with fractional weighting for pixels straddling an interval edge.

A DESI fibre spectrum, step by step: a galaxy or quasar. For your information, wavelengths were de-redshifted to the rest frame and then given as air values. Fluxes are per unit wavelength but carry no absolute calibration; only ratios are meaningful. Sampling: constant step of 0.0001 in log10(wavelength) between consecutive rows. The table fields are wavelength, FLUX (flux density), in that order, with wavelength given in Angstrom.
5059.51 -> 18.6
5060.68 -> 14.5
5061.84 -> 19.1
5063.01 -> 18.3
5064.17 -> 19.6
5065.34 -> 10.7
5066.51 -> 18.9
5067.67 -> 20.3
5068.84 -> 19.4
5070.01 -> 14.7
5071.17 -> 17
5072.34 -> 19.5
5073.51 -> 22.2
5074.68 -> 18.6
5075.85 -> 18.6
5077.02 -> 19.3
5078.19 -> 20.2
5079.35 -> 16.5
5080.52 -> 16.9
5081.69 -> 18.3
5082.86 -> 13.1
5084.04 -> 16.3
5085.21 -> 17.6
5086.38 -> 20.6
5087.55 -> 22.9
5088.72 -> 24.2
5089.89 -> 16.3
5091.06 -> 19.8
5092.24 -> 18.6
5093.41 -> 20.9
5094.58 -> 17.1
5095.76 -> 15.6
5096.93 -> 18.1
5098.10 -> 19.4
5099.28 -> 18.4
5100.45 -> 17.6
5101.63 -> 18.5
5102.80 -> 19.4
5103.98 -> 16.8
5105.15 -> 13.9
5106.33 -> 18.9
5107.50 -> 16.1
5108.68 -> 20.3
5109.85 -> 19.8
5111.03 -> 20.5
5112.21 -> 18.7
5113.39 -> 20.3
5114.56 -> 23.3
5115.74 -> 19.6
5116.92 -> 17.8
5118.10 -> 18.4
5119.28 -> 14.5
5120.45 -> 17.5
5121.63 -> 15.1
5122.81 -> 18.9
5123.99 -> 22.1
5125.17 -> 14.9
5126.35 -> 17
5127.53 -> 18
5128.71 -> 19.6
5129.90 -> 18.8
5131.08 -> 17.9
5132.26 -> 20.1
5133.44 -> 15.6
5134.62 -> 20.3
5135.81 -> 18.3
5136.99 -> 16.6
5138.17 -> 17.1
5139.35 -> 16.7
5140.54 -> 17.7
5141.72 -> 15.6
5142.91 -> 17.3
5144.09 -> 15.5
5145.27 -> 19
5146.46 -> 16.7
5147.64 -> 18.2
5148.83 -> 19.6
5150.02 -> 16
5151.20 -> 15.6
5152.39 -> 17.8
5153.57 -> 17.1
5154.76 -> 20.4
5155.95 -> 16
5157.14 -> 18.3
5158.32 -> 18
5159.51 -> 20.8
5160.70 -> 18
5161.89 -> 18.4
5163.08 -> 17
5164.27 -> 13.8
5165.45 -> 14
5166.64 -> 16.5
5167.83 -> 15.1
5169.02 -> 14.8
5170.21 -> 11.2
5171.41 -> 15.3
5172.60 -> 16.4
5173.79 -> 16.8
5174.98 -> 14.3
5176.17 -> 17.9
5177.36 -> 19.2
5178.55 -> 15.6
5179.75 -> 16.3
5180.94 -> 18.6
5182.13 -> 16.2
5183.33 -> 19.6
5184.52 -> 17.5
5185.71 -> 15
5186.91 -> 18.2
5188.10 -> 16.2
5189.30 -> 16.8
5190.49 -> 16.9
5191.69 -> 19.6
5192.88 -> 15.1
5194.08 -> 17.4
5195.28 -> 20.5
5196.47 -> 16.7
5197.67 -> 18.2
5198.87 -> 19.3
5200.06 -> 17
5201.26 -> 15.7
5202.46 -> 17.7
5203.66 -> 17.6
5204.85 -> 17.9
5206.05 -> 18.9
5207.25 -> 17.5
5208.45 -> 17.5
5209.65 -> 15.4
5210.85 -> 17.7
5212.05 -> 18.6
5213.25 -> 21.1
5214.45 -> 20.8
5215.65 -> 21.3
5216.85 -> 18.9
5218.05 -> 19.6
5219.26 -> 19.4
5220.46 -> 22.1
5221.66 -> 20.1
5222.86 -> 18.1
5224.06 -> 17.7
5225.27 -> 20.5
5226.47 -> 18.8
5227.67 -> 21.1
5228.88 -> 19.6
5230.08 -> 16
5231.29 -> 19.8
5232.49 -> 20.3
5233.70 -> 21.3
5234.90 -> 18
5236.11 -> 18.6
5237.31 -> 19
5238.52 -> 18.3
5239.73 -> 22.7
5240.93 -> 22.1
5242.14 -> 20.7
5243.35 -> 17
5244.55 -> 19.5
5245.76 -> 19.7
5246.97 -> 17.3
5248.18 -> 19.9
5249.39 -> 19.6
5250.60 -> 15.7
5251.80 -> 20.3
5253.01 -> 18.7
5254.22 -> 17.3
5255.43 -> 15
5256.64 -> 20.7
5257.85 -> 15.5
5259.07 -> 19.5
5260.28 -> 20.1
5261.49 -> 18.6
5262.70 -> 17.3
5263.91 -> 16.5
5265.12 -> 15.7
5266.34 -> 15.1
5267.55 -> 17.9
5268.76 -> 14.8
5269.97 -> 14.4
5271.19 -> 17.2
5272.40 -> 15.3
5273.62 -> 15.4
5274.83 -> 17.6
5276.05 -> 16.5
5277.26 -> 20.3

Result 1.2 Angstrom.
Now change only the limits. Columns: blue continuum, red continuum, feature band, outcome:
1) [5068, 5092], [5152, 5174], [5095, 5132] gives -1.0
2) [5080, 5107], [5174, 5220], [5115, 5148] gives 0.7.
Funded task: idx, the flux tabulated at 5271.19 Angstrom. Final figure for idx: 17.2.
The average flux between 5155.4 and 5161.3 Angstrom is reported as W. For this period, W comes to 18.2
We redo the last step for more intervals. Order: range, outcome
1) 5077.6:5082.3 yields 18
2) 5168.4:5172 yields 13.7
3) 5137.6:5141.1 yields 17.1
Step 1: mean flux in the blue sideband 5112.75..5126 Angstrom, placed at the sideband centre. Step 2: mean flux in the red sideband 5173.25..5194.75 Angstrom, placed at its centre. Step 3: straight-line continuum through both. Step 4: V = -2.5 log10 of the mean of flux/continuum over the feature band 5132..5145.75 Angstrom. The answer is 0.04 mag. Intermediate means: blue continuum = 18.4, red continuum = 17.1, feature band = 17.4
